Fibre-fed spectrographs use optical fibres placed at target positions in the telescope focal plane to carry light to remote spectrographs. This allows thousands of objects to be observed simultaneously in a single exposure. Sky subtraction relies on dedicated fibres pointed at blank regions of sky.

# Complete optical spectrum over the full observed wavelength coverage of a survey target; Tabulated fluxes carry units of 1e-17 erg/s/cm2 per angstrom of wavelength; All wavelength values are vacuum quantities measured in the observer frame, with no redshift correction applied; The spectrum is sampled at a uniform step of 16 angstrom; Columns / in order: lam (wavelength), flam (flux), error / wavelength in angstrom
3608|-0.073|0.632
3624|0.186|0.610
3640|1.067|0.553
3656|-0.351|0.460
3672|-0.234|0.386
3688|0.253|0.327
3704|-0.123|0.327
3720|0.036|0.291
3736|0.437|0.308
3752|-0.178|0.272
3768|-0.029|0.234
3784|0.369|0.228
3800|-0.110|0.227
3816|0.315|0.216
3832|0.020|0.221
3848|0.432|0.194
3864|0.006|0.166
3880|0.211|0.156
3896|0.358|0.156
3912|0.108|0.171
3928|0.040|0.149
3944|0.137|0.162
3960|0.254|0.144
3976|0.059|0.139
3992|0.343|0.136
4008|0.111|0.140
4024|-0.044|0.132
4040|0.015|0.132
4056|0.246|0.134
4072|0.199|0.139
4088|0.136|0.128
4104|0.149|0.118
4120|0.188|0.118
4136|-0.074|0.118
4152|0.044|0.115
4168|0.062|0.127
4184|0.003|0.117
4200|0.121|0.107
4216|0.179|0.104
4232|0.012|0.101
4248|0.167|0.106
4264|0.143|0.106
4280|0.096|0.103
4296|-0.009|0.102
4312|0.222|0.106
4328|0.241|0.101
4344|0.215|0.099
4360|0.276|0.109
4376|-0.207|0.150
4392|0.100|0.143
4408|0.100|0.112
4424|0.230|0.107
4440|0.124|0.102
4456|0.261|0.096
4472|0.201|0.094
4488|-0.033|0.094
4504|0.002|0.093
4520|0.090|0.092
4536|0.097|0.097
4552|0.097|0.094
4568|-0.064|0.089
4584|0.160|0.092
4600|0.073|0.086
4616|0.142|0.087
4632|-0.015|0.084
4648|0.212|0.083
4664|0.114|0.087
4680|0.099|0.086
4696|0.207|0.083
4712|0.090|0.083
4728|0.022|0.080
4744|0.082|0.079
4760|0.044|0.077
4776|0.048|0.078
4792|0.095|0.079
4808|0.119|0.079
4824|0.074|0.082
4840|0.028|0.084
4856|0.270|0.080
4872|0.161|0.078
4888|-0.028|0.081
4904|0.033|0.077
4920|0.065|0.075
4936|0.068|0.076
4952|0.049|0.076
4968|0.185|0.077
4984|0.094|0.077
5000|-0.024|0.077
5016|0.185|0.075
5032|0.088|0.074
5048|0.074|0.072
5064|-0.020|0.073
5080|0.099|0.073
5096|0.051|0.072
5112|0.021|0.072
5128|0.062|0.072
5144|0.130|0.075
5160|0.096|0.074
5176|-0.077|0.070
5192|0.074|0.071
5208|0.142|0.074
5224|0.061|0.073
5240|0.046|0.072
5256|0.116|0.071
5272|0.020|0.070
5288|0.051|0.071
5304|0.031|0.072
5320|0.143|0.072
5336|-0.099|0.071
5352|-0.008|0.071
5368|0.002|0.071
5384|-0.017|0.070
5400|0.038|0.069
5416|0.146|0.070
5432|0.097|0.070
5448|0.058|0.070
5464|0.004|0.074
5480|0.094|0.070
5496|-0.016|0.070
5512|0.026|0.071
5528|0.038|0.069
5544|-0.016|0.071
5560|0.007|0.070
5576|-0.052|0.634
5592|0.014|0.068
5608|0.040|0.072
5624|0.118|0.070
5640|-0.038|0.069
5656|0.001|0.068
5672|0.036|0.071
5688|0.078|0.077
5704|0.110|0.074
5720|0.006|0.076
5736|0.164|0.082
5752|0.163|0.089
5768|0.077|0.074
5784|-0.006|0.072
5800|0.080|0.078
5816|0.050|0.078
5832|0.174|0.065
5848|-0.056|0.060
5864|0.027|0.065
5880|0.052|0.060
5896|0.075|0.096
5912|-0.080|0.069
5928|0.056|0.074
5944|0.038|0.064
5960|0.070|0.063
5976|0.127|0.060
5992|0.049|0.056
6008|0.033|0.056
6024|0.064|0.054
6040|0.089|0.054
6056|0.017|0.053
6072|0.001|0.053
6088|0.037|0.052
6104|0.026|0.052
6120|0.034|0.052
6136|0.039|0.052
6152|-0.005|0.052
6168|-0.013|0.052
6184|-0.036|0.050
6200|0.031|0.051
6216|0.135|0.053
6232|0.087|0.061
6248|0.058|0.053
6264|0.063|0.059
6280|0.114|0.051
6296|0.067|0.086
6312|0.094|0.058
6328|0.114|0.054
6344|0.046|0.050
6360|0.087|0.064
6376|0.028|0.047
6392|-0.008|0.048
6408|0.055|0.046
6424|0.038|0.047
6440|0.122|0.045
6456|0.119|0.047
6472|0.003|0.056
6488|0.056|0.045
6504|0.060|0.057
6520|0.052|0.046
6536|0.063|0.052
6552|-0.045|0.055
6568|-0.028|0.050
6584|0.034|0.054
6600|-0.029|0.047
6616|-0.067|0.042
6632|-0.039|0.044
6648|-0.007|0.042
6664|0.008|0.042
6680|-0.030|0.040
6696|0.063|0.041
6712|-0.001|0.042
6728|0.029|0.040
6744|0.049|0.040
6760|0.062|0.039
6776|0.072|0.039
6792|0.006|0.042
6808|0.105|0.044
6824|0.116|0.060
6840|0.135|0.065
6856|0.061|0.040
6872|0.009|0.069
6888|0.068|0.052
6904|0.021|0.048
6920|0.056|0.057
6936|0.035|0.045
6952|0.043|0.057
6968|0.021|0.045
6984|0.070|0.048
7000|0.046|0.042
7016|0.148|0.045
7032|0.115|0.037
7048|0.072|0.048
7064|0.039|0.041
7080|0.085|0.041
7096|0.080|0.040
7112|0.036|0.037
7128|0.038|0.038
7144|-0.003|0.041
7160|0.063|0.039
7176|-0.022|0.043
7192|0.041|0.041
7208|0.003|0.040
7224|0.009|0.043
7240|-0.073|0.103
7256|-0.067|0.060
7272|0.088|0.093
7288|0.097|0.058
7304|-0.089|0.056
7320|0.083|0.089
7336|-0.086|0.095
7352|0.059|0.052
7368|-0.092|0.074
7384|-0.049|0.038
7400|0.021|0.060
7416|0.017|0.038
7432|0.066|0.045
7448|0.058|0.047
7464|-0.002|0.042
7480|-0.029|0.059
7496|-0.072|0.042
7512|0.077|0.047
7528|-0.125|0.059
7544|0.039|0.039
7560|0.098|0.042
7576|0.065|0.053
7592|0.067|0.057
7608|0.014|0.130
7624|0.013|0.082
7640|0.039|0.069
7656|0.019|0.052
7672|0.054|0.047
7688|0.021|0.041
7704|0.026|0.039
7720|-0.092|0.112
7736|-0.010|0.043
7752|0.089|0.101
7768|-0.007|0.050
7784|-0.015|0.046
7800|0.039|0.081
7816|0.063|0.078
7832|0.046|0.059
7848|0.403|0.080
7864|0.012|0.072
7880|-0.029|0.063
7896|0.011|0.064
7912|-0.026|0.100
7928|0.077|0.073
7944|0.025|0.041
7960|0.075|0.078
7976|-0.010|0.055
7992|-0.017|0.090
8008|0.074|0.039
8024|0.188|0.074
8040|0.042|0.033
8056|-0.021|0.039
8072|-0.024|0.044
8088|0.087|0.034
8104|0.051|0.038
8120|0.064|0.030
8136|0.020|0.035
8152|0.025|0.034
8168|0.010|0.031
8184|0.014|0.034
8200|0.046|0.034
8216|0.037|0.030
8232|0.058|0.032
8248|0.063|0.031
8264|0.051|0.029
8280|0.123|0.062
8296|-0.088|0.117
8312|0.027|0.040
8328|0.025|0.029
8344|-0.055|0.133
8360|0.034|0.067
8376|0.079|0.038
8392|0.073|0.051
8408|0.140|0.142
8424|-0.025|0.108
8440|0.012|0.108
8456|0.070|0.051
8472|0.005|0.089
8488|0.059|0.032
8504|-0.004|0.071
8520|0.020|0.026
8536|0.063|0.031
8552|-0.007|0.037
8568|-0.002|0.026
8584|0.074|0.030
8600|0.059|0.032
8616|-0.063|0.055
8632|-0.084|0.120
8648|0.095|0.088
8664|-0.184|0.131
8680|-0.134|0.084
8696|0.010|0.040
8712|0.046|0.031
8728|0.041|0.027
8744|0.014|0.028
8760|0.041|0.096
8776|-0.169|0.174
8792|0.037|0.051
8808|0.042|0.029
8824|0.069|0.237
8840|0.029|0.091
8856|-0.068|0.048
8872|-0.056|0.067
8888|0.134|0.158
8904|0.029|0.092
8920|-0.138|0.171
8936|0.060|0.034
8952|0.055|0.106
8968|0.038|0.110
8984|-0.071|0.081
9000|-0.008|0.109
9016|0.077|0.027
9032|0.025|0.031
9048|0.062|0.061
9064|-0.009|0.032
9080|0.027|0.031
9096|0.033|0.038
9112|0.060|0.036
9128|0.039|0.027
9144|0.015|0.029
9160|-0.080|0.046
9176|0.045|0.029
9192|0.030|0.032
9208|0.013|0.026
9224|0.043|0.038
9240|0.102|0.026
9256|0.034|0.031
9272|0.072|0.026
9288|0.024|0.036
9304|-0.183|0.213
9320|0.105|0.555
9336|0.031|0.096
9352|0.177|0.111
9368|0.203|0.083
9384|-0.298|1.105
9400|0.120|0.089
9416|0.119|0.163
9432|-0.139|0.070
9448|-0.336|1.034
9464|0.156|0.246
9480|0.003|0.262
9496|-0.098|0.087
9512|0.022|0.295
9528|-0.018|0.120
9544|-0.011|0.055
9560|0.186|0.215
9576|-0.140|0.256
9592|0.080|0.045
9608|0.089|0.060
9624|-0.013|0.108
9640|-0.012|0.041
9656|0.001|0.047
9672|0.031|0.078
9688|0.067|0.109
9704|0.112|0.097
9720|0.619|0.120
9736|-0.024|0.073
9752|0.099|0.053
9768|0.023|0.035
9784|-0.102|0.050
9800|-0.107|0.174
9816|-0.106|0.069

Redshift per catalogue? 1.606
